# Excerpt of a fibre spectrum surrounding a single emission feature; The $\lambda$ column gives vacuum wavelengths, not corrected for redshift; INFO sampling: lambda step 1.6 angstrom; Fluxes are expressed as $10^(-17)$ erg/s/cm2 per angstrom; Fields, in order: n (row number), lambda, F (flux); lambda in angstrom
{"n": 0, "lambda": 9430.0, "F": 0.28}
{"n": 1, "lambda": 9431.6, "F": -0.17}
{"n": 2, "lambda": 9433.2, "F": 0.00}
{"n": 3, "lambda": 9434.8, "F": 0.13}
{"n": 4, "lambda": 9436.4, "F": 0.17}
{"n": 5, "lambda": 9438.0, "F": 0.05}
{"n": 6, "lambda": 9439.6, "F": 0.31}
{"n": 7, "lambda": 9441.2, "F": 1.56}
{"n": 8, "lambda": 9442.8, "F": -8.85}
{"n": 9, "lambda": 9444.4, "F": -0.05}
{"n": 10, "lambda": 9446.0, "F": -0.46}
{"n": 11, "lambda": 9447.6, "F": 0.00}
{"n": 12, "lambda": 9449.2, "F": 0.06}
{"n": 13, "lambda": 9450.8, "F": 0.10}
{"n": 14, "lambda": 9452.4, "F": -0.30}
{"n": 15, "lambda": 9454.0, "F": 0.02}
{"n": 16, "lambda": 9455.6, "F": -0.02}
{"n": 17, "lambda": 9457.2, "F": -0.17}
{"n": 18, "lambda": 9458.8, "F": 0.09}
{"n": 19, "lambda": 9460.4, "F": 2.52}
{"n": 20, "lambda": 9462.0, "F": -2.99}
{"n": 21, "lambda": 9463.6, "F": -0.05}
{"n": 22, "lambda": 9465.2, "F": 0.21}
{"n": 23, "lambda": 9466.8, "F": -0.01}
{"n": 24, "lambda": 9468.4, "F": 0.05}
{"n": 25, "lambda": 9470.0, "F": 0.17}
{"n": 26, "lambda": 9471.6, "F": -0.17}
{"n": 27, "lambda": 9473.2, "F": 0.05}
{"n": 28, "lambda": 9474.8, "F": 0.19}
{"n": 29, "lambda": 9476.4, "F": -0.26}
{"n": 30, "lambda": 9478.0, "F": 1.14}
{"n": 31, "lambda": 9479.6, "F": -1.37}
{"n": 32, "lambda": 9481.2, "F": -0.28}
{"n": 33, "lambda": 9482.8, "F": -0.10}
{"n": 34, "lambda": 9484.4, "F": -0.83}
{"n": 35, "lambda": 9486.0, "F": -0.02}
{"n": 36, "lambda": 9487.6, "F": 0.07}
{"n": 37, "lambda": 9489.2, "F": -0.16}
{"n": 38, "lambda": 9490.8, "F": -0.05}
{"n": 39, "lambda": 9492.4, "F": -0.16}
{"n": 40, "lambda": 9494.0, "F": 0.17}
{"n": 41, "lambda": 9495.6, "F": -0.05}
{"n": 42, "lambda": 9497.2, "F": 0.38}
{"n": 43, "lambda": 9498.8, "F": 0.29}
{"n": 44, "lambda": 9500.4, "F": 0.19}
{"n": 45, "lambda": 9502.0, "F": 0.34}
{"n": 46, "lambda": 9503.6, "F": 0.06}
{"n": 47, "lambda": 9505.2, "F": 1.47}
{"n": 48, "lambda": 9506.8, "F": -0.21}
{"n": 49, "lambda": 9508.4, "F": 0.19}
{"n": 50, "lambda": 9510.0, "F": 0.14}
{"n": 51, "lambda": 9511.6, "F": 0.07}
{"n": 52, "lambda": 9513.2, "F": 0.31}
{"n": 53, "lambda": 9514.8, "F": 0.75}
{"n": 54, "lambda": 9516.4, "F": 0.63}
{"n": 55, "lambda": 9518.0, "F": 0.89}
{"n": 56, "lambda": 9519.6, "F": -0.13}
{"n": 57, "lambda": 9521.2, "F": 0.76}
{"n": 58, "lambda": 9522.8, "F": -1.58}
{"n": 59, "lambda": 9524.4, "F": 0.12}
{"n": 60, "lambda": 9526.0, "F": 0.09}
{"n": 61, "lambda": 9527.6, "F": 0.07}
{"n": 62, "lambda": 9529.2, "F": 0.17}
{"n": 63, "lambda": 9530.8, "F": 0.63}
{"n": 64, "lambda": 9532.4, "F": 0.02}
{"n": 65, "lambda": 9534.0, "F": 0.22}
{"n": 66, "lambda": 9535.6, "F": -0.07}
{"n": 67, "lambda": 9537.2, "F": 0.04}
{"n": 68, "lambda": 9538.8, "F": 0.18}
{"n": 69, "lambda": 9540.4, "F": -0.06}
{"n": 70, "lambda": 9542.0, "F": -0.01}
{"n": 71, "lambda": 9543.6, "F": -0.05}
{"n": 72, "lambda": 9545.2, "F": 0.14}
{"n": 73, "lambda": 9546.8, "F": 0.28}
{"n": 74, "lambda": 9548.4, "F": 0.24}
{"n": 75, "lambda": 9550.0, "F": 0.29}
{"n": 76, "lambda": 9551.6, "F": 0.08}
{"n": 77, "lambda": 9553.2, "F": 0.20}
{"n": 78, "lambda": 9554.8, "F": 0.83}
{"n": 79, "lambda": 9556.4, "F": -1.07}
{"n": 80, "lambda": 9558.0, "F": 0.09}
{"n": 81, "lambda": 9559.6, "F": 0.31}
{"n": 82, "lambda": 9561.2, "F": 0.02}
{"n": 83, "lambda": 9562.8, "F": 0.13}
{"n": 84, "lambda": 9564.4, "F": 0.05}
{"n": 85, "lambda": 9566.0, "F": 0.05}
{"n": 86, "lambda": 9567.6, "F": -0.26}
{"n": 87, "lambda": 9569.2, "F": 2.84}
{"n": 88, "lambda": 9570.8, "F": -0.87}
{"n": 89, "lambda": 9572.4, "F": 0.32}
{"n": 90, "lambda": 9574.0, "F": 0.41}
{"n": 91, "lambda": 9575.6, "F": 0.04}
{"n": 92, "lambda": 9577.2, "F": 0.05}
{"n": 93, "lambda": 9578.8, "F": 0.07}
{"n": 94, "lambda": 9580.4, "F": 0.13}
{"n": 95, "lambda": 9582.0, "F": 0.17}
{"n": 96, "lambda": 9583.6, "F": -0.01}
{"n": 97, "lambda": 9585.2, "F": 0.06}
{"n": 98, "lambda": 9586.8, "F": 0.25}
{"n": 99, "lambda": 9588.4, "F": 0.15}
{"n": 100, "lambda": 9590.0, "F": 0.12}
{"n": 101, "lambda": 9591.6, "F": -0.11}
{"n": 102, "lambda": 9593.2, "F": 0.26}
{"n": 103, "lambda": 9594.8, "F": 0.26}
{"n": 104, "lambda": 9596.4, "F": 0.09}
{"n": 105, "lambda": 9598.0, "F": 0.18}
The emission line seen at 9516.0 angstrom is Hbeta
